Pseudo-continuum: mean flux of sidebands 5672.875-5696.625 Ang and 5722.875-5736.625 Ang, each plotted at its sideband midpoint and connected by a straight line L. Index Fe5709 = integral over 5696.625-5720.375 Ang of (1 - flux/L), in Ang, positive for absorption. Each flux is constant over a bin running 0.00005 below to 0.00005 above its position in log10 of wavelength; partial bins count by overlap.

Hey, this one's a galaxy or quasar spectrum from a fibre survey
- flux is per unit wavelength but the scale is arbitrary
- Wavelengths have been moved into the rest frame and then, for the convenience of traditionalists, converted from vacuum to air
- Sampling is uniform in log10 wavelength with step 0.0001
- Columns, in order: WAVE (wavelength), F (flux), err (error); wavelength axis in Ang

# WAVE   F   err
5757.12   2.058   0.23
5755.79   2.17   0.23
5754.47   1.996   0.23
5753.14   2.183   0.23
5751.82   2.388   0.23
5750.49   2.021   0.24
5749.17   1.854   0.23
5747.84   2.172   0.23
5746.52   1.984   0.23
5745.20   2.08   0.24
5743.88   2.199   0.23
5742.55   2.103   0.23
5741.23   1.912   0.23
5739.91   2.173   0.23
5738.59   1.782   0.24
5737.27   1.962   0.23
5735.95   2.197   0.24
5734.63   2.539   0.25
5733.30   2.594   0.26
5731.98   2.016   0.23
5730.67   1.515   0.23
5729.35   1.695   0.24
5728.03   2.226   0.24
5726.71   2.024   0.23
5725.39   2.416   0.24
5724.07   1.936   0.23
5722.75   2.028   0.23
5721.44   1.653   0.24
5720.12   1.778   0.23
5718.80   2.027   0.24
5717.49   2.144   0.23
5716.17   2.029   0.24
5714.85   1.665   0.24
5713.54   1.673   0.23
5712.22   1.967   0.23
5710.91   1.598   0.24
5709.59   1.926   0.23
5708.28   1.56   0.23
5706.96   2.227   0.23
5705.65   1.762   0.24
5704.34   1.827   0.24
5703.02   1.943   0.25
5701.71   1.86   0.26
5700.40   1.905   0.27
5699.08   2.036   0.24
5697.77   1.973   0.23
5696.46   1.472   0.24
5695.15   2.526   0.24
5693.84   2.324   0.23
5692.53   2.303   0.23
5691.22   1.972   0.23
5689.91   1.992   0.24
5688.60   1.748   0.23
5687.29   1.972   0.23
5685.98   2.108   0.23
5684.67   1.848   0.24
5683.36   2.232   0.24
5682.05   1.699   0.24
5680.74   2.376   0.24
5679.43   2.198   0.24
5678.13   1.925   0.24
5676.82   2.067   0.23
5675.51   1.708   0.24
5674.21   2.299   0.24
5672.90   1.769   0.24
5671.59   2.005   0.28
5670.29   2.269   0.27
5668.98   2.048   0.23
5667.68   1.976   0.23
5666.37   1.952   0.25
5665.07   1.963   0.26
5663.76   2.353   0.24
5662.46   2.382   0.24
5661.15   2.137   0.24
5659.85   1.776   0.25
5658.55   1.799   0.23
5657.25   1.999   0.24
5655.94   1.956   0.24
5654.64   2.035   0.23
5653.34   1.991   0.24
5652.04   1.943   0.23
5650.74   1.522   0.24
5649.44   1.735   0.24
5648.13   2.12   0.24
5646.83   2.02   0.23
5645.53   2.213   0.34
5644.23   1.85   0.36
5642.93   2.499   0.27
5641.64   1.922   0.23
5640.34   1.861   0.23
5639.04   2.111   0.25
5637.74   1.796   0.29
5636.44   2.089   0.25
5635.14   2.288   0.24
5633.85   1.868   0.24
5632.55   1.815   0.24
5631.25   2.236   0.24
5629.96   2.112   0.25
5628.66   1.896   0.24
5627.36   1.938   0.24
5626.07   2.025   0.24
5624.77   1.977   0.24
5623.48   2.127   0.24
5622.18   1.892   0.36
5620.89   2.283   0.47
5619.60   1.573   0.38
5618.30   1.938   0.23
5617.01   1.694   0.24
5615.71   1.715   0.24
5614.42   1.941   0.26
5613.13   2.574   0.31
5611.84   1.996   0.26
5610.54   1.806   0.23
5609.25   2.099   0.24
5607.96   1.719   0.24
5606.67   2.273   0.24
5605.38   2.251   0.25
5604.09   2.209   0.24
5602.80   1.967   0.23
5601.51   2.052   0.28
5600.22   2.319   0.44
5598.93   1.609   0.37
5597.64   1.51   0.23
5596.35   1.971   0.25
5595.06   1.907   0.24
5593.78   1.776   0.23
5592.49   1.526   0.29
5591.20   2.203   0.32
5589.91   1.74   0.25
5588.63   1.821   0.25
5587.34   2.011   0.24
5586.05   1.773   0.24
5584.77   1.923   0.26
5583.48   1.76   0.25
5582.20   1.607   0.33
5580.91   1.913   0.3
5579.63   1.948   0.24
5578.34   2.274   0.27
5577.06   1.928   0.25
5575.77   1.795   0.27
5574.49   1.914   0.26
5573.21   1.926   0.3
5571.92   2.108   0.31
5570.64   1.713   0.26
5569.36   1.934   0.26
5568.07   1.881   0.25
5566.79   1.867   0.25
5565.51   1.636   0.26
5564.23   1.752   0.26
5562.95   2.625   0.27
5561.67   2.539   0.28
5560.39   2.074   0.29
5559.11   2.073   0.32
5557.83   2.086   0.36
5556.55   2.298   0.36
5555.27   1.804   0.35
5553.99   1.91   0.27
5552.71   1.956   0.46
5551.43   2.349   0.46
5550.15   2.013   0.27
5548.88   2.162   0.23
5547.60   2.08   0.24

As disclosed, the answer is 2.3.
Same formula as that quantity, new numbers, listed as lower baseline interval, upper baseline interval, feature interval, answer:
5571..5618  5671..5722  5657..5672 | -0.87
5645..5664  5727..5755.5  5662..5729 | 1.29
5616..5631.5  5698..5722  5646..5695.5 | -2.99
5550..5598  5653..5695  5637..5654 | 0.39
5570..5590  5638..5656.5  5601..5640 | -1.27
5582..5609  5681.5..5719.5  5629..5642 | -0.59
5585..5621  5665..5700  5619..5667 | -0.51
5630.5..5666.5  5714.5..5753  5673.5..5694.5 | -0.25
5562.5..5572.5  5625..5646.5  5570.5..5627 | 1.10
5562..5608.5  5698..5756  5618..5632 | -0.40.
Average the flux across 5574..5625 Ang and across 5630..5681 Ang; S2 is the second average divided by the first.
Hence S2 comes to 1.0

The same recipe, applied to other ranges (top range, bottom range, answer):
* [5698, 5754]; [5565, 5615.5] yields 1.03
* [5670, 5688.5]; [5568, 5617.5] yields 1.05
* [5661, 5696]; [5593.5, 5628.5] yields 1.05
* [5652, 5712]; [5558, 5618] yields 1.02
